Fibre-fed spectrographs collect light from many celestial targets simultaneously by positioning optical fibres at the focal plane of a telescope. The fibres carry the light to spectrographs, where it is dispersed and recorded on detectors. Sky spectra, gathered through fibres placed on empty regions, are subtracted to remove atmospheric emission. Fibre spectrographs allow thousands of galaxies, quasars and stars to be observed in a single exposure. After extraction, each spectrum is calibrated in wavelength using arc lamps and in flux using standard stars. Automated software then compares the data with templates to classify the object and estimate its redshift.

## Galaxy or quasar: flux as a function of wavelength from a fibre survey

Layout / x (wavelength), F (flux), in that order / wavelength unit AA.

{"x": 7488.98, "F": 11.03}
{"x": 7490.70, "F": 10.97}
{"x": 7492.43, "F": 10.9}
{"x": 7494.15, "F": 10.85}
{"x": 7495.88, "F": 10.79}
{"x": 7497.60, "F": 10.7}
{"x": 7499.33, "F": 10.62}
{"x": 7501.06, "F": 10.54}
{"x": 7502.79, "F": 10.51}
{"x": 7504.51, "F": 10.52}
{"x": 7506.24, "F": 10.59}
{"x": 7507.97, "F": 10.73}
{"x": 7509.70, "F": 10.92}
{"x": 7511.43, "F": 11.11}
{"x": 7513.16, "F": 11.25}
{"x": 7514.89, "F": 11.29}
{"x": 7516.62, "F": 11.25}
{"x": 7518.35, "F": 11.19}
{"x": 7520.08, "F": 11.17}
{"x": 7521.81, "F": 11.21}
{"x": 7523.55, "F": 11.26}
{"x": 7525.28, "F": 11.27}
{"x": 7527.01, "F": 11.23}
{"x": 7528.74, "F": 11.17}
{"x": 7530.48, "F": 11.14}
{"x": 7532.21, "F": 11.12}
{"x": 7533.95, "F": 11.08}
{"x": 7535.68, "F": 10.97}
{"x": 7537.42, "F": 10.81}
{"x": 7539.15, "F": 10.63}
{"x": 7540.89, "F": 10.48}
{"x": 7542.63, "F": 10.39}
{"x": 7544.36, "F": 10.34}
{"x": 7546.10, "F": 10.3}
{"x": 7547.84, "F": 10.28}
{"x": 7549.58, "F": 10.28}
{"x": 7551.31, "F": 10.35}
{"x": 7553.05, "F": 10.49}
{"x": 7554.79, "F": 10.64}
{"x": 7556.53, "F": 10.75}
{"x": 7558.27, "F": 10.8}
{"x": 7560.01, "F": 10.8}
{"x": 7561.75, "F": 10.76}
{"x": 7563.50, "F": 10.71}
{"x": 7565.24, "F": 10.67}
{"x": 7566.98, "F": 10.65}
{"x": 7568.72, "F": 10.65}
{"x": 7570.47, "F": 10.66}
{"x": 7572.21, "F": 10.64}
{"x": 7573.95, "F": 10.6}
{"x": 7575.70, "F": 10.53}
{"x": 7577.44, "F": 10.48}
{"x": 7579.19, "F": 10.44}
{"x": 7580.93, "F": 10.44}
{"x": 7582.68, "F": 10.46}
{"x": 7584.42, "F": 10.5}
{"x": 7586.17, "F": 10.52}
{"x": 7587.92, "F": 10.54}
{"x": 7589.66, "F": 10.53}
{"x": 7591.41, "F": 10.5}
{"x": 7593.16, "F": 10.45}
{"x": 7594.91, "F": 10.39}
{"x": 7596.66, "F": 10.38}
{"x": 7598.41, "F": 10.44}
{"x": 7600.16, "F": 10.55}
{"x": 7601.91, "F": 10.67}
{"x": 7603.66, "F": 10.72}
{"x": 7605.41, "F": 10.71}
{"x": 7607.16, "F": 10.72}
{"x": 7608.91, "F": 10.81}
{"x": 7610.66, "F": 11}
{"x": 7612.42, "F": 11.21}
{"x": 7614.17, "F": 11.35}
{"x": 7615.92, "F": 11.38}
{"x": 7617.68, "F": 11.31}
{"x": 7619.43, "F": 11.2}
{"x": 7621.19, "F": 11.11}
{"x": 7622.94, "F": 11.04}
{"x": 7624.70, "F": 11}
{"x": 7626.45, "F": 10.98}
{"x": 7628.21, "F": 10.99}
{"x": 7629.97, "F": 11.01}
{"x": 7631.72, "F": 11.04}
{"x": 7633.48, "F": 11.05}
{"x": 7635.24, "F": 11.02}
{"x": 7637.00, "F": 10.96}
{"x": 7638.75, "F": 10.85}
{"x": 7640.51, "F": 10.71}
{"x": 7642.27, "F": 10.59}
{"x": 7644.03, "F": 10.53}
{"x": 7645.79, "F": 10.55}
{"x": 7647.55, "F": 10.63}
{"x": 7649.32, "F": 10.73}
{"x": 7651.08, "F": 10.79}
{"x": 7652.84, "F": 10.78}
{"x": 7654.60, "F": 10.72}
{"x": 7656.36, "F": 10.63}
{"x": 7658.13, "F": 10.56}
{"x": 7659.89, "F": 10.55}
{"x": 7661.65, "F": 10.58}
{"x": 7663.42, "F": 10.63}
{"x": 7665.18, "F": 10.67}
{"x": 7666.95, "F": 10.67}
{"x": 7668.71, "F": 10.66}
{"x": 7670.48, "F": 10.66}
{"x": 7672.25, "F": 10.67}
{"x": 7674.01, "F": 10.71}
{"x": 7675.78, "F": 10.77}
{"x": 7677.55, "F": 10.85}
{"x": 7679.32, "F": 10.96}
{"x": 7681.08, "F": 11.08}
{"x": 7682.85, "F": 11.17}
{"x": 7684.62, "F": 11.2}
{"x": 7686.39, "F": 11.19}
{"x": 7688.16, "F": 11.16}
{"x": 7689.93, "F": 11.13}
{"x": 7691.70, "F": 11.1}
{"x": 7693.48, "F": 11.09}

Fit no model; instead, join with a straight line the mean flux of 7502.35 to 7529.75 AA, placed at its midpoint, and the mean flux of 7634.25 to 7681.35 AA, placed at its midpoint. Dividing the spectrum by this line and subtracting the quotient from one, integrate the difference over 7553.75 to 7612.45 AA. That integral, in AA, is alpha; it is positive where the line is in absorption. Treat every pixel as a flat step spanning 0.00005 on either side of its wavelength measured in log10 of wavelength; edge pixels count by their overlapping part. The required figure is 1.5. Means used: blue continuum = 11.1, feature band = 10.6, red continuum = 10.7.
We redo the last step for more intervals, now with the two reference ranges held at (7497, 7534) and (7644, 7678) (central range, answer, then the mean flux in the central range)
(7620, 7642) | -0.5 AA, 11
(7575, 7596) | 0.7 AA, 10.5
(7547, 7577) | 0.8 AA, 10.6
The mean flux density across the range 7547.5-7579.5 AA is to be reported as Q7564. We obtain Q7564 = 10.6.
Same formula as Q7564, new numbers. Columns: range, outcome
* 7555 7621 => 10.7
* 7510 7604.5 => 10.7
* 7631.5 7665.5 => 10.7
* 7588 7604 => 10.5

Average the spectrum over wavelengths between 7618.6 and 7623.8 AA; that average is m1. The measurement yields 11.1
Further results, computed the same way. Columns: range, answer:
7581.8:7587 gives 10.5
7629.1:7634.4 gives 11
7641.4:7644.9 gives 10.6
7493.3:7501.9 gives 10.7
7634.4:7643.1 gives 10.8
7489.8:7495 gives 10.9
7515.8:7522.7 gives 11.2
